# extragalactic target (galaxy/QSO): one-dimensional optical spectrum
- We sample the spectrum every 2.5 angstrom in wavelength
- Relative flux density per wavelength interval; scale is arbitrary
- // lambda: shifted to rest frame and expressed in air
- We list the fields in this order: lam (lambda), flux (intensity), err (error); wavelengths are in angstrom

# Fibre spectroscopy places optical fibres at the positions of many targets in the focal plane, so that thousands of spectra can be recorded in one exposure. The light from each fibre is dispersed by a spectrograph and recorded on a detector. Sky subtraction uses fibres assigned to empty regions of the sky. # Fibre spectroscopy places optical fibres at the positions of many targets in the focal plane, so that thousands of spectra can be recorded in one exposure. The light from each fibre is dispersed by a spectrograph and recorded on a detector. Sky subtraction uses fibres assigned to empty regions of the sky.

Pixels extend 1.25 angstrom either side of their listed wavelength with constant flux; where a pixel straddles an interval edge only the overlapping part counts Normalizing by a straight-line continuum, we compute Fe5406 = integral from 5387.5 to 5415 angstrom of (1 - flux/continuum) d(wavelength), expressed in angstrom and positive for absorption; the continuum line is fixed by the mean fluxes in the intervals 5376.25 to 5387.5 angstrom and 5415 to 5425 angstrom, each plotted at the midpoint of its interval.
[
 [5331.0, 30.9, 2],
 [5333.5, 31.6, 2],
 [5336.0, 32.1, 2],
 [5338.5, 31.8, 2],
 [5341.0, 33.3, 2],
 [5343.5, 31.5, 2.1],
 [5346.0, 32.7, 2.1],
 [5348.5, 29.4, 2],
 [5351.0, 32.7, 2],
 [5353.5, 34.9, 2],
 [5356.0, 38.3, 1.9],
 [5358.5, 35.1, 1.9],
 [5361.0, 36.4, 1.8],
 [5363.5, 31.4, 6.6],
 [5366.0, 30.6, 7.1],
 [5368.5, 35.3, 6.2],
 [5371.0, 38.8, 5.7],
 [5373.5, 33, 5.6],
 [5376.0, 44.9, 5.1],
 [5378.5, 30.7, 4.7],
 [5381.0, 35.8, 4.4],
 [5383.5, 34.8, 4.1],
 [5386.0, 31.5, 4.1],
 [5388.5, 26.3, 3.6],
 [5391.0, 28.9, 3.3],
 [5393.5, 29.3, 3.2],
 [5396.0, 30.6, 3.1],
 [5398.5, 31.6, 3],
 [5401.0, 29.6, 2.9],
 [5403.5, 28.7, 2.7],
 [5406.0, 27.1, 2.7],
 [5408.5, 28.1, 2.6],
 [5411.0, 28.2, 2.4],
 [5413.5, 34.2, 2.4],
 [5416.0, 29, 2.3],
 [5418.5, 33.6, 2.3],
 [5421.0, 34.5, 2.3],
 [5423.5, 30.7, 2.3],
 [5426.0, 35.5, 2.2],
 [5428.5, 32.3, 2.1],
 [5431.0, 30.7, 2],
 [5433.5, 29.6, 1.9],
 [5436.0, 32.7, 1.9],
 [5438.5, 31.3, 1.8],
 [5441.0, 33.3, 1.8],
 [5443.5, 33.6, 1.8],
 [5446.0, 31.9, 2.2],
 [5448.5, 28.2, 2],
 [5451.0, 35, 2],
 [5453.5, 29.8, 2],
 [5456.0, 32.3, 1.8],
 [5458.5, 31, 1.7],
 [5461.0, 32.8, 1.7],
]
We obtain 3.09 angstrom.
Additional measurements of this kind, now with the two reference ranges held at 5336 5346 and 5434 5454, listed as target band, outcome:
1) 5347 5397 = -1.99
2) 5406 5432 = 0.46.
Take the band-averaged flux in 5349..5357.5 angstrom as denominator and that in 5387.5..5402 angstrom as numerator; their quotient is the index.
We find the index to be 0.85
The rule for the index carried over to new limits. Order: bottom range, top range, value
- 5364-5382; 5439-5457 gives 0.90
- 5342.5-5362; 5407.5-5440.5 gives 0.93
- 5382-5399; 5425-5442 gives 1.06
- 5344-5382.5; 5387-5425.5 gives 0.87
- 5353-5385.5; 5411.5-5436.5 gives 0.91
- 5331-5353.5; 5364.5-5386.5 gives 1.10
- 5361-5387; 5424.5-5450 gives 0.92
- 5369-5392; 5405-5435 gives 0.92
